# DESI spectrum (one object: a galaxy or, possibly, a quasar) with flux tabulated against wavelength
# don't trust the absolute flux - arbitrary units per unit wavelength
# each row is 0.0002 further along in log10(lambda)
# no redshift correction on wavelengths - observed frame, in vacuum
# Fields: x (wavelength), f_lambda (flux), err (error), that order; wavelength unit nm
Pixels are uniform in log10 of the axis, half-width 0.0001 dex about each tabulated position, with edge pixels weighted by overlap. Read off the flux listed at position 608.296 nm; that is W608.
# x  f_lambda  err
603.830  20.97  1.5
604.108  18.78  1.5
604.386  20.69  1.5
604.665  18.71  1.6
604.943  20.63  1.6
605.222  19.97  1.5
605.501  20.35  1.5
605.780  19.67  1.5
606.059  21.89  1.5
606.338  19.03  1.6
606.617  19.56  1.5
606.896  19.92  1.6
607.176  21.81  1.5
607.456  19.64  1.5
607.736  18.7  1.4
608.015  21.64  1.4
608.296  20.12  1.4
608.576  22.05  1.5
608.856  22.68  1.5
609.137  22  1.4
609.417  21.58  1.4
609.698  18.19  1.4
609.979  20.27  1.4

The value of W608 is 20.12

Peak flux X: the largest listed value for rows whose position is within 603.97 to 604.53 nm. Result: 20.69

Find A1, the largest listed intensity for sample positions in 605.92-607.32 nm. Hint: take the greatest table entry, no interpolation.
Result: 21.89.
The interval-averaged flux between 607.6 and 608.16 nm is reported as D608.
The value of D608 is 20.2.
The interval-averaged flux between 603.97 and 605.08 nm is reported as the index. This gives 19.7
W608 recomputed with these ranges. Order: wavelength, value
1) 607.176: 21.81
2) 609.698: 18.19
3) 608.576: 22.05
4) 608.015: 21.64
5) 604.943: 20.63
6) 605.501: 20.35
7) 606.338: 19.03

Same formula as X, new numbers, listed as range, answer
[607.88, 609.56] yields 22.68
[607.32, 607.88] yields 19.64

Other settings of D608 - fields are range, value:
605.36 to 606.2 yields 20.6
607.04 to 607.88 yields 20.1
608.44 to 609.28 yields 22.3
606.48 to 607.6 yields 20.2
